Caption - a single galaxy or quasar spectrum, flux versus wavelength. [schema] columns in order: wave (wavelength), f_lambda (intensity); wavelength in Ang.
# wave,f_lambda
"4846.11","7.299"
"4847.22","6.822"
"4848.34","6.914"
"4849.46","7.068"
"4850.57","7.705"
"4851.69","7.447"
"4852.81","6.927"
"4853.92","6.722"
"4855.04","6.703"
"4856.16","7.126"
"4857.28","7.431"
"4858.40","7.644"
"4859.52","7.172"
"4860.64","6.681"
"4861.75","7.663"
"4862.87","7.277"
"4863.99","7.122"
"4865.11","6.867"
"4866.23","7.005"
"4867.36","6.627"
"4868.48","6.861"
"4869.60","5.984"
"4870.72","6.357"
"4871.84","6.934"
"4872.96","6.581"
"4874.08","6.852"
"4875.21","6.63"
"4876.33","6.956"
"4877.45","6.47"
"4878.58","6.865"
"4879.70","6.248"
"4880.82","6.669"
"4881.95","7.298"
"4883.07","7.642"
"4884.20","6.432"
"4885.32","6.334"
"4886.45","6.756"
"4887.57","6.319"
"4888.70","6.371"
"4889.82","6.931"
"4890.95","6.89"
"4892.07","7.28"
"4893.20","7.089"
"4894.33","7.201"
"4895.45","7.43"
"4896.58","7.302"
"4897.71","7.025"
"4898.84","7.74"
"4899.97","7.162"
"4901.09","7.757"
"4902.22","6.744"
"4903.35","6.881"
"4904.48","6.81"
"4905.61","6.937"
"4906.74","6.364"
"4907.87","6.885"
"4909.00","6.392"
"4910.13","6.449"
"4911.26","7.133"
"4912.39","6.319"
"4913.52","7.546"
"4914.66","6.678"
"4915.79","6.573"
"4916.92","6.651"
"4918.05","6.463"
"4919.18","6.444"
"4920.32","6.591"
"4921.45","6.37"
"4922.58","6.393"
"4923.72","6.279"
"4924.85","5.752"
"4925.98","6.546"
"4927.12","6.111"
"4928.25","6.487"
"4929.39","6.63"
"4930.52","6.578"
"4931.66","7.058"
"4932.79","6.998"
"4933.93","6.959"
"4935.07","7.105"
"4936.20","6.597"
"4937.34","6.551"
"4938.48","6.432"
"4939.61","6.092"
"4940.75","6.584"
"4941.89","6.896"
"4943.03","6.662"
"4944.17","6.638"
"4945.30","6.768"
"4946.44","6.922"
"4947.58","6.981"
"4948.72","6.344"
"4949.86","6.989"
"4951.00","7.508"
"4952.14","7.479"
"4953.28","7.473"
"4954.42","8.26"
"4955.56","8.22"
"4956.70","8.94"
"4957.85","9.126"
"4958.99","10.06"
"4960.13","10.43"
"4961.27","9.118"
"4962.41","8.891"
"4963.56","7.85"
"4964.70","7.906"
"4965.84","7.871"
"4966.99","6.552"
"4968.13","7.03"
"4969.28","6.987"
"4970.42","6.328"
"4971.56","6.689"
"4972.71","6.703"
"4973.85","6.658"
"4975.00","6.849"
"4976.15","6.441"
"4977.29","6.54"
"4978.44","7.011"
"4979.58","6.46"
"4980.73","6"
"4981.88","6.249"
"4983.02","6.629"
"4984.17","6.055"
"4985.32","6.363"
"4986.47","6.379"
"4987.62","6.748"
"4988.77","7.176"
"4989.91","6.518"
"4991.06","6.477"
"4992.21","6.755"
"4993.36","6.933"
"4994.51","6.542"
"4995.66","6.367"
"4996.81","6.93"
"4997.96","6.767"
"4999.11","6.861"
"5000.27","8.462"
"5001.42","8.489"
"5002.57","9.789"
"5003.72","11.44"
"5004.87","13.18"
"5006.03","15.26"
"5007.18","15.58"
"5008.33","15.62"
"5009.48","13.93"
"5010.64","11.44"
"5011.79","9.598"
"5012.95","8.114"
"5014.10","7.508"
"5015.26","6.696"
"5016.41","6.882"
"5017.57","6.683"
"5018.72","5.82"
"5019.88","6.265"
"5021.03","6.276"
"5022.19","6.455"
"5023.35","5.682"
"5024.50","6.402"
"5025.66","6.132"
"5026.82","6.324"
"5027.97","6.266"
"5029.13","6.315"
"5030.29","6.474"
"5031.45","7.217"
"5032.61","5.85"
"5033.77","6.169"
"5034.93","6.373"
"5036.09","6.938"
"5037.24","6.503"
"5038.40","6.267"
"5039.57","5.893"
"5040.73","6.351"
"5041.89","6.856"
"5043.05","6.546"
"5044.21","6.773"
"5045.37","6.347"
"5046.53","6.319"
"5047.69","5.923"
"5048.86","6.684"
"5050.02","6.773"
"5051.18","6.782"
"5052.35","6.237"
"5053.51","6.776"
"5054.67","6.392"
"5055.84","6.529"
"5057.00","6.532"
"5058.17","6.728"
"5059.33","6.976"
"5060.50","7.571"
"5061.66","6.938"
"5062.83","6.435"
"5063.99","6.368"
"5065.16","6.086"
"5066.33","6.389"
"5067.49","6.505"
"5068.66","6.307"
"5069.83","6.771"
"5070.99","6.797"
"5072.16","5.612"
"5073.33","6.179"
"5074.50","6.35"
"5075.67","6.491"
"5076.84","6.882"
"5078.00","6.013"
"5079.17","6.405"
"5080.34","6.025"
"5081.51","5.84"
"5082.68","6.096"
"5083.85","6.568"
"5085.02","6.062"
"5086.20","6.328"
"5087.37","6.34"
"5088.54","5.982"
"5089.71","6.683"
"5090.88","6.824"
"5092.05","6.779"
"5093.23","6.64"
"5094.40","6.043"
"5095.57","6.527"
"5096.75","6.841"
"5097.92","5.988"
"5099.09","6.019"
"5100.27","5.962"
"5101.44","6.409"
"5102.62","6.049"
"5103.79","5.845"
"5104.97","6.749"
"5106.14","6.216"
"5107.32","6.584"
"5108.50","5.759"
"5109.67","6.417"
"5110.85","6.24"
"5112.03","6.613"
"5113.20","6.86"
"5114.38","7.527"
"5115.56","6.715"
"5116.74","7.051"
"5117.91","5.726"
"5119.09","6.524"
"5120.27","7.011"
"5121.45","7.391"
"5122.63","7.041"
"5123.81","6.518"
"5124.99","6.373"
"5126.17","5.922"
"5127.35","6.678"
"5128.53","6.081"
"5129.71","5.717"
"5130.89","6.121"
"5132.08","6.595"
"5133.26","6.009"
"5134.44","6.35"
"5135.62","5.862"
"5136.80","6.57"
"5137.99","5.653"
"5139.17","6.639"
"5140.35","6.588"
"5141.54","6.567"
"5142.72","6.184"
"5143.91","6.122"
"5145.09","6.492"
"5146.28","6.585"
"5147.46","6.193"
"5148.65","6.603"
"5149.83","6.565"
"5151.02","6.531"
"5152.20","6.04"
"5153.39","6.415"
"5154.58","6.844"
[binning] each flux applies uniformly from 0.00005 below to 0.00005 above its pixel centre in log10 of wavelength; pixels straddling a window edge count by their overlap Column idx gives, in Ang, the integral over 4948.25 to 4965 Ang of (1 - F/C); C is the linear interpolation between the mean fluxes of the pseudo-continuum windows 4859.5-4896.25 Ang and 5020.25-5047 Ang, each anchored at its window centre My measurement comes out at -4.4 Ang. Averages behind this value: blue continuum 6.84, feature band 8.32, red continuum 6.38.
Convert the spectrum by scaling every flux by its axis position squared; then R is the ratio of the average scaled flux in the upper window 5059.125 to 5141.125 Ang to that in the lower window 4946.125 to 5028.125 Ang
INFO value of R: 0.9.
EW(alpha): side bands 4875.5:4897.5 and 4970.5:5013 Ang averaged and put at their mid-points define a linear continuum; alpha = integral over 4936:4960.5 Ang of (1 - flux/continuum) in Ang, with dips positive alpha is 0.8 Ang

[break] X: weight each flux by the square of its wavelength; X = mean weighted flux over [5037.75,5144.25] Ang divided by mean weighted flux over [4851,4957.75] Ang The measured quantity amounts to 1.01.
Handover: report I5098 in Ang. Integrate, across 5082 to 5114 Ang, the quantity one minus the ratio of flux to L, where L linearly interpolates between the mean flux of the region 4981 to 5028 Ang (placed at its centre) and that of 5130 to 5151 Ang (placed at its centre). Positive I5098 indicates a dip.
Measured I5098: 2.4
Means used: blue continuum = 8.06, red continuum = 6.33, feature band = 6.35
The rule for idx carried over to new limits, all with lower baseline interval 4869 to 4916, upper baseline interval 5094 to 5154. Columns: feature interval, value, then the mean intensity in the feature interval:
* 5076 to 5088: 0.4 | 6.26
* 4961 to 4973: -1.3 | 7.42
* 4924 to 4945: 0.5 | 6.59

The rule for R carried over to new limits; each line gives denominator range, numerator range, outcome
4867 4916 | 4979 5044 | 1.17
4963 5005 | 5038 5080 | 0.93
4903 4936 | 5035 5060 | 1.04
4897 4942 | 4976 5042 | 1.18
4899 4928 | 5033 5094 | 1.03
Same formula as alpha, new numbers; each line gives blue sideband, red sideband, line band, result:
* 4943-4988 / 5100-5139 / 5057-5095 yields 1.2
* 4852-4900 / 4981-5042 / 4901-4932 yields 2.3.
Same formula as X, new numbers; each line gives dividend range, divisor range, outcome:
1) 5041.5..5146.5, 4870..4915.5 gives 1.02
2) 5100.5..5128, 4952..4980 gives 0.90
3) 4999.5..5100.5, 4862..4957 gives 1.11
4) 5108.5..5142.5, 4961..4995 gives 1.00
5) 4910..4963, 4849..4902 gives 1.05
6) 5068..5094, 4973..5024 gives 0.82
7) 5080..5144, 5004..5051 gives 0.85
